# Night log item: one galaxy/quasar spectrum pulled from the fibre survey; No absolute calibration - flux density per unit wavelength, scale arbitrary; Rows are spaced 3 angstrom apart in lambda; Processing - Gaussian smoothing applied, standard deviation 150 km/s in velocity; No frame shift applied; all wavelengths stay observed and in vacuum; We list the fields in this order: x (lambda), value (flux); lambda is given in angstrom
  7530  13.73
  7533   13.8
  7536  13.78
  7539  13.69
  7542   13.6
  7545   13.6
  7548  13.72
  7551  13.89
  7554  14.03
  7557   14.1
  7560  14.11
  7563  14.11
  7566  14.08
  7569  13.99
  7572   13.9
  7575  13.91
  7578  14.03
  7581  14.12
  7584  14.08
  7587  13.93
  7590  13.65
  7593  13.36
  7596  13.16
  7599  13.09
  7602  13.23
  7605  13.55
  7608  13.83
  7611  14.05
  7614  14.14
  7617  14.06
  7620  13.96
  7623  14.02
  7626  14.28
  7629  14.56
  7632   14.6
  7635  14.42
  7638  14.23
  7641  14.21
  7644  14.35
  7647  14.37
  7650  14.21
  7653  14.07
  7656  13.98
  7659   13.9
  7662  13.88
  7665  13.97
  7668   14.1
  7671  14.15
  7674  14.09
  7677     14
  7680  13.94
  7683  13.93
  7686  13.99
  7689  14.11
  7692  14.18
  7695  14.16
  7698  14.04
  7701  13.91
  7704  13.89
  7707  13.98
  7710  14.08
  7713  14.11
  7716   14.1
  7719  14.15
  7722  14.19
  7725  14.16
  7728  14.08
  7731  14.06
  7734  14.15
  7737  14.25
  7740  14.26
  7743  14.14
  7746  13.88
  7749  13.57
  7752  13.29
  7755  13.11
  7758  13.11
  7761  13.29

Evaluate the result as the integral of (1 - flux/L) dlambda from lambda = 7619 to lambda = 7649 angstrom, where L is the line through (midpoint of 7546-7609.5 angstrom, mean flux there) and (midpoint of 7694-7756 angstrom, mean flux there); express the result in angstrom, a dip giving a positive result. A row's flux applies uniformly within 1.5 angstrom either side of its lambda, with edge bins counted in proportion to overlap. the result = -0.9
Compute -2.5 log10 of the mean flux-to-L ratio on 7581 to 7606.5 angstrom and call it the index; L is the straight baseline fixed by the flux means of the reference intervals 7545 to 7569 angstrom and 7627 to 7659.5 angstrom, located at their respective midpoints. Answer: 0.04 mag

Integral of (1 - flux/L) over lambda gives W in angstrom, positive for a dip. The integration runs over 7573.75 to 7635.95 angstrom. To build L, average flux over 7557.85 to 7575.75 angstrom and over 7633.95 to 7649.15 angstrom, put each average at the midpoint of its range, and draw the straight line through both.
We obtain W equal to 1.2 angstrom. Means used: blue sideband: 14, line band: 13.9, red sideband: 14.3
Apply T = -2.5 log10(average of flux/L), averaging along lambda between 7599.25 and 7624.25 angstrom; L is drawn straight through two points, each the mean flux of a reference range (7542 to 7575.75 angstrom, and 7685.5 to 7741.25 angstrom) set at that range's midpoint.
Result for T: 0.014 mag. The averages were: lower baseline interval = 13.9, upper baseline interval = 14.1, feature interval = 13.8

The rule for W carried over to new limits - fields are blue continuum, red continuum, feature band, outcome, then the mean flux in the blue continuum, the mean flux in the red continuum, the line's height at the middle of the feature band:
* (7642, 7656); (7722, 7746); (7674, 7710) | 0.4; 14.2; 14.1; 14.2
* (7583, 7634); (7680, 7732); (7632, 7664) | -0.5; 13.9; 14.1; 13.9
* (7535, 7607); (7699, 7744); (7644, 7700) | -0.3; 13.8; 14.1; 14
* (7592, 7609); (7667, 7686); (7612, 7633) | -1.0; 13.4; 14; 13.6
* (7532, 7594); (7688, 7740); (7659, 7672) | 0.0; 13.9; 14.1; 14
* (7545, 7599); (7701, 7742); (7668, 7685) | 0.0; 13.9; 14.1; 14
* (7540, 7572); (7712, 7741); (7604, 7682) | -0.4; 13.9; 14.1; 14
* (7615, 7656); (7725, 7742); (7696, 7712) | 0.2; 14.2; 14.2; 14.2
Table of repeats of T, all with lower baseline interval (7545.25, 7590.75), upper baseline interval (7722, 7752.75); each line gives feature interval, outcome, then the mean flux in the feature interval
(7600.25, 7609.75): 0.035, 13.5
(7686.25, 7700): -0.008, 14.1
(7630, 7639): -0.034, 14.4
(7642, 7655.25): -0.019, 14.2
